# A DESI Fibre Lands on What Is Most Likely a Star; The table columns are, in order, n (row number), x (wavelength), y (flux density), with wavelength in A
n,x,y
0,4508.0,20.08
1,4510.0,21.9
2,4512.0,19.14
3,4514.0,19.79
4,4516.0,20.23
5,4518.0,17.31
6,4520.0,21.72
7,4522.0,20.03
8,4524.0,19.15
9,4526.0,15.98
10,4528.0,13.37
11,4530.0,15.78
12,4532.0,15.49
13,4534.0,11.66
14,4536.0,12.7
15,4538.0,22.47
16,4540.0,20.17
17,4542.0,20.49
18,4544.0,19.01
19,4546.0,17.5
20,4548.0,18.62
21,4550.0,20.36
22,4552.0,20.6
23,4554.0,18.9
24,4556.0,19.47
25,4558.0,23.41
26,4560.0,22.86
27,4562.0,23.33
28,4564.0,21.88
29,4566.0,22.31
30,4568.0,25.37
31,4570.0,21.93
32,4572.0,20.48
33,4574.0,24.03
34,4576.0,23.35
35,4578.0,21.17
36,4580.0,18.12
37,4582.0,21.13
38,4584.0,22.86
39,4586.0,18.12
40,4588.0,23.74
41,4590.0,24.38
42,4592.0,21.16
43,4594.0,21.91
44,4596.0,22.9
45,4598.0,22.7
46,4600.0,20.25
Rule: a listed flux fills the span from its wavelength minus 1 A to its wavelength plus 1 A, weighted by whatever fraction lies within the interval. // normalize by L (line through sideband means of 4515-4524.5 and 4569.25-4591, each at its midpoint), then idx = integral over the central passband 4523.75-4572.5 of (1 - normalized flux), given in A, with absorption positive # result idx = 3.3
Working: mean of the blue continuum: 19.7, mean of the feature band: 19.3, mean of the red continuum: 21.8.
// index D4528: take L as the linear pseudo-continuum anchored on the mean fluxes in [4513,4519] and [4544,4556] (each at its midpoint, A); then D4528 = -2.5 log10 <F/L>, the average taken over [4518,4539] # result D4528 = 0.14 mag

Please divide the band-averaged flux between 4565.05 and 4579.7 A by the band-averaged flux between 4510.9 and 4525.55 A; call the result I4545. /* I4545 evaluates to 1.15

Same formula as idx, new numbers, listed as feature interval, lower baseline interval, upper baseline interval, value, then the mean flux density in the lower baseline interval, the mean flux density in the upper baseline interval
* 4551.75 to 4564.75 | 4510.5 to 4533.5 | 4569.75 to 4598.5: -0.8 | 17.9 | 21.8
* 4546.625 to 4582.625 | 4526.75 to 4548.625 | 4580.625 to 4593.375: -3.5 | 17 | 21.8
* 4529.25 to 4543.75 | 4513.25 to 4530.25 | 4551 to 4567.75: 1.9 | 18.2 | 21.8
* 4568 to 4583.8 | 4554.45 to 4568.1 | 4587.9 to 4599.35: 0.5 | 22.3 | 22.6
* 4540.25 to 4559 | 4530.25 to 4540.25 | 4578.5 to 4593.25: -2.3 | 16.2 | 21.4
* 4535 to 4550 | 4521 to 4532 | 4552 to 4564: 0.3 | 16.7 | 21.5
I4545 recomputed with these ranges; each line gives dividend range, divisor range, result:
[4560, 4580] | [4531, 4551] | 1.26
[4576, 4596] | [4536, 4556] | 1.11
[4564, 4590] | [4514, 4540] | 1.27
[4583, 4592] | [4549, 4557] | 1.12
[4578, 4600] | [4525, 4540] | 1.38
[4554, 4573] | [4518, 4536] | 1.35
